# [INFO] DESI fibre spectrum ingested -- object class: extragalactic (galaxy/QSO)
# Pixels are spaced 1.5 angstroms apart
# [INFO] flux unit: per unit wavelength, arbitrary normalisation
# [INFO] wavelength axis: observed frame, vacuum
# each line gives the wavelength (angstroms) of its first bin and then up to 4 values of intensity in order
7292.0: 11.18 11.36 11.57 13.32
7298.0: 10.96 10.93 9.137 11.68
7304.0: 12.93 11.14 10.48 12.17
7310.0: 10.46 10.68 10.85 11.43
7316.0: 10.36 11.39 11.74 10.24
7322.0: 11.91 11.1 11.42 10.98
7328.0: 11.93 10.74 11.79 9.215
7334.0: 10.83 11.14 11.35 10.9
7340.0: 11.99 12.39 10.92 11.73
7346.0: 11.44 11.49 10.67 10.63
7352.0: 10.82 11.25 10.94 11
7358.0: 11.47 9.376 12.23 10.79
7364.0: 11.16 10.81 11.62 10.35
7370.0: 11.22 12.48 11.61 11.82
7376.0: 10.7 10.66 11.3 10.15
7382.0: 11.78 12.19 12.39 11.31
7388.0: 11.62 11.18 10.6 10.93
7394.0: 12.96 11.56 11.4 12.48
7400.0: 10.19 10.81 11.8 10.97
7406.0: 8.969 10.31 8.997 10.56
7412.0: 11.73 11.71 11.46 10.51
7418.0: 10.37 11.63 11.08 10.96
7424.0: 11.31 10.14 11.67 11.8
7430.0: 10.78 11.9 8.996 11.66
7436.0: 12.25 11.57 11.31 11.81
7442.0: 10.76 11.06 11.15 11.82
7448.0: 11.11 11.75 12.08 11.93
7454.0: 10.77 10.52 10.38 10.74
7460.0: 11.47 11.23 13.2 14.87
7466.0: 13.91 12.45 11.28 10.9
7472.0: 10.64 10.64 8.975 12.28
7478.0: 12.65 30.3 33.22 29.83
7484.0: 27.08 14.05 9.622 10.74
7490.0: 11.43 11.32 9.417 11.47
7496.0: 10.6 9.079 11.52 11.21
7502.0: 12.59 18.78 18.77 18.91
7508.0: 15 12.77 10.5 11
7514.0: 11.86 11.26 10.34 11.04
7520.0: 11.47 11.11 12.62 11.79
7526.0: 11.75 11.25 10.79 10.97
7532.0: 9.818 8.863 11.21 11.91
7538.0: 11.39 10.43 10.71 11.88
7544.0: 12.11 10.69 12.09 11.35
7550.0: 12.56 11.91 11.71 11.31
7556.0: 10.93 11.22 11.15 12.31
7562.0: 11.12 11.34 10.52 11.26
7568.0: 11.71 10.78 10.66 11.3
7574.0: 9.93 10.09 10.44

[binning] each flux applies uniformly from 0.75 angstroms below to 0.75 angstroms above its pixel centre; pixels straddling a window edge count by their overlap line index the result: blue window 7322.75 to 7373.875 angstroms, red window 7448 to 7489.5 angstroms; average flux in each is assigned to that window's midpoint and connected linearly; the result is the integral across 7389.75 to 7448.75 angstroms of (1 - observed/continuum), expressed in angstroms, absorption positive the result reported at 8.6 angstroms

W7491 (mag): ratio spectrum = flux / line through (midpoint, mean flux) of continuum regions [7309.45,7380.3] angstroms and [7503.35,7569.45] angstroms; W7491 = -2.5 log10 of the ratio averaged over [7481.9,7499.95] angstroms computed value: -0.175 mag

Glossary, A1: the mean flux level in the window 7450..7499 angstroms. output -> 13.7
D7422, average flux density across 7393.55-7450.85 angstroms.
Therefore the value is 11.1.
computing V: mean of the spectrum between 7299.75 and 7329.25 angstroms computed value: 11.1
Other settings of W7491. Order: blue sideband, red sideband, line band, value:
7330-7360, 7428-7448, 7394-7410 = 0.03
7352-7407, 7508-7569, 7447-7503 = -0.19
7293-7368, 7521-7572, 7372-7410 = 0.00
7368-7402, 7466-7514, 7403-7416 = 0.14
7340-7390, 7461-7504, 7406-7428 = 0.17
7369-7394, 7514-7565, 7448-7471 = -0.04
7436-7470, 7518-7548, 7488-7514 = -0.11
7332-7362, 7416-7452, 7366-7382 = -0.01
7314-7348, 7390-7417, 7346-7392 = -0.01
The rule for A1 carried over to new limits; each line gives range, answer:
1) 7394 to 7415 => 11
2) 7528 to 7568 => 11.2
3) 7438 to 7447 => 11.3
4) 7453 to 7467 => 11.9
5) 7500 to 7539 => 12.3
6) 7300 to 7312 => 11.1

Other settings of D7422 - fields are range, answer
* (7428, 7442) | 11.3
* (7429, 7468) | 11.6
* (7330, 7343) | 11.2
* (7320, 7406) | 11.2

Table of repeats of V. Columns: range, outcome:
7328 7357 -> 11.1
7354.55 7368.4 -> 11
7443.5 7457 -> 11.3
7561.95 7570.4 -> 11.1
